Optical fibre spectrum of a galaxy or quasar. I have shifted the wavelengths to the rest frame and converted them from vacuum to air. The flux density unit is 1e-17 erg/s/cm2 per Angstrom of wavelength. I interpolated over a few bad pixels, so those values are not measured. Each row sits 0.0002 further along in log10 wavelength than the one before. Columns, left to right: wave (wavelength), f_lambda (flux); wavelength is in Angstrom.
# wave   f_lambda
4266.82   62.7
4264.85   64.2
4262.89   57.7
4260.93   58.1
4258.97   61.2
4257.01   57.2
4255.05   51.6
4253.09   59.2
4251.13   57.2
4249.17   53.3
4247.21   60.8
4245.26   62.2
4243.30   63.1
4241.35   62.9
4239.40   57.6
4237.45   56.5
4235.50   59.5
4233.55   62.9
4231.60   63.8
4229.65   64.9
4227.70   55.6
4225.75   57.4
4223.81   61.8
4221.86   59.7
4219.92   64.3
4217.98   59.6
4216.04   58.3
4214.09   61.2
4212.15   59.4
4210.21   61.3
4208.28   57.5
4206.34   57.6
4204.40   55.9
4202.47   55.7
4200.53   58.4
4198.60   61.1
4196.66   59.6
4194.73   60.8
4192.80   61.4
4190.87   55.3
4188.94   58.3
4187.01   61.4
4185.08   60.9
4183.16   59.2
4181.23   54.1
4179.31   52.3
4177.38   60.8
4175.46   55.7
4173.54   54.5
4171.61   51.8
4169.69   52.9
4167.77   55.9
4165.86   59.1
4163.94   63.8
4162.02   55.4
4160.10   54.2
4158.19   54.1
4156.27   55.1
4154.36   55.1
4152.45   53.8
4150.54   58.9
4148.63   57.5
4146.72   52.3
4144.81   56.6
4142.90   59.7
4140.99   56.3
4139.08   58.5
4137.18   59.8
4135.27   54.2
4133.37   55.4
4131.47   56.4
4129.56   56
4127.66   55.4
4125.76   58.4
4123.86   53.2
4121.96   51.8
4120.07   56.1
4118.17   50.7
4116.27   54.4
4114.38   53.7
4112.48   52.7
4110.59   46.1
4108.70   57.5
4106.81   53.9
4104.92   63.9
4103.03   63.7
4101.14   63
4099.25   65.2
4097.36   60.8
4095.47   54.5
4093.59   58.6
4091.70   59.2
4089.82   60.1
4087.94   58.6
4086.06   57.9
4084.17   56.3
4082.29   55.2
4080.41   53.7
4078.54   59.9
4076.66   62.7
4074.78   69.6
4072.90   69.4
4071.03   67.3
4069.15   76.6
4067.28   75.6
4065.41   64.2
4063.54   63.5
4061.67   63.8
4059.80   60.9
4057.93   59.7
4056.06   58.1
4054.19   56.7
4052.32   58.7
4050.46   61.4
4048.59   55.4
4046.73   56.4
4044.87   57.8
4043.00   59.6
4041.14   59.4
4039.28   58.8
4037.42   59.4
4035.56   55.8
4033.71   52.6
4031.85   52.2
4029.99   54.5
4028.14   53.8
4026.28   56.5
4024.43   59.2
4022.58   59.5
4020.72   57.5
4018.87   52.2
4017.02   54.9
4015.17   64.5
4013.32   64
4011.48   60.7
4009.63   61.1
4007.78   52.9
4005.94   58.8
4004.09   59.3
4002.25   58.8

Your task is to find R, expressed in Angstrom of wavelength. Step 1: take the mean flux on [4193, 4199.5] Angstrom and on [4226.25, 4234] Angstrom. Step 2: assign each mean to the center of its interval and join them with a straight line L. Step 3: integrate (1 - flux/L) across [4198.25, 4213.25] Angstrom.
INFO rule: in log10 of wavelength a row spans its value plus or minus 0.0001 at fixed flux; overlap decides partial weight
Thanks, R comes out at 0.6 Angstrom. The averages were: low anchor 60.6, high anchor 61.4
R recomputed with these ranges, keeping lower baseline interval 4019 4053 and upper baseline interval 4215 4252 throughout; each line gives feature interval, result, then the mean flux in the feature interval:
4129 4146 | 0.5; 56.9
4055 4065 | -0.7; 61.3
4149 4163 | 0.8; 55.3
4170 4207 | 1.1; 57.5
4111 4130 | 1.4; 54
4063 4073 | -2.1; 69.7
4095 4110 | -0.5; 60.1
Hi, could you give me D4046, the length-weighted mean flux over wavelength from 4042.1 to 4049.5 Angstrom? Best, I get 57.3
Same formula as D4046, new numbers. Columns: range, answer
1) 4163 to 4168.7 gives 59.7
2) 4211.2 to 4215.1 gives 60.2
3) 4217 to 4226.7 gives 60.6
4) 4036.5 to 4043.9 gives 59.3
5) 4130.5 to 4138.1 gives 56.4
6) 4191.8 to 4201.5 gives 60.2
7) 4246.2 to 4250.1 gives 57.2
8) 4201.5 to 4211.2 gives 57.6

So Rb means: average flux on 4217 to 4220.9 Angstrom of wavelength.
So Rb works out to 62.1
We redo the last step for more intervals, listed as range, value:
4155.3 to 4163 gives 54.7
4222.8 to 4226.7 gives 59.6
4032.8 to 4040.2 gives 56.7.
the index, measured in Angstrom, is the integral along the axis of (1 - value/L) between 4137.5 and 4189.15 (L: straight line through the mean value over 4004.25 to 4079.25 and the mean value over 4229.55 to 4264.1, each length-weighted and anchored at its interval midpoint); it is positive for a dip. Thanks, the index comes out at 2.6 Angstrom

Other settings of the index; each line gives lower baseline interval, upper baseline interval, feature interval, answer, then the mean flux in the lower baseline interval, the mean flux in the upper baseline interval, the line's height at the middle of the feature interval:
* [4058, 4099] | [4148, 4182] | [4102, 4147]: 2.4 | 62.3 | 55.8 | 58.9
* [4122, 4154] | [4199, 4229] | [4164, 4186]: 0.5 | 56.2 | 59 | 57.6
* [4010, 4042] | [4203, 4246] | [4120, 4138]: 1.0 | 57.4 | 60.1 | 58.8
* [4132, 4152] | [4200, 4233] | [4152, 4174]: 0.8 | 56.8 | 59.6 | 57.6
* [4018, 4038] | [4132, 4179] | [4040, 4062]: -1.2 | 55.7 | 56.3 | 55.8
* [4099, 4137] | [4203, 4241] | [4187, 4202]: -0.1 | 56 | 59.7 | 58.7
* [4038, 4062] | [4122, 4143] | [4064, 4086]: -2.3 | 58.8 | 56.3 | 58.1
